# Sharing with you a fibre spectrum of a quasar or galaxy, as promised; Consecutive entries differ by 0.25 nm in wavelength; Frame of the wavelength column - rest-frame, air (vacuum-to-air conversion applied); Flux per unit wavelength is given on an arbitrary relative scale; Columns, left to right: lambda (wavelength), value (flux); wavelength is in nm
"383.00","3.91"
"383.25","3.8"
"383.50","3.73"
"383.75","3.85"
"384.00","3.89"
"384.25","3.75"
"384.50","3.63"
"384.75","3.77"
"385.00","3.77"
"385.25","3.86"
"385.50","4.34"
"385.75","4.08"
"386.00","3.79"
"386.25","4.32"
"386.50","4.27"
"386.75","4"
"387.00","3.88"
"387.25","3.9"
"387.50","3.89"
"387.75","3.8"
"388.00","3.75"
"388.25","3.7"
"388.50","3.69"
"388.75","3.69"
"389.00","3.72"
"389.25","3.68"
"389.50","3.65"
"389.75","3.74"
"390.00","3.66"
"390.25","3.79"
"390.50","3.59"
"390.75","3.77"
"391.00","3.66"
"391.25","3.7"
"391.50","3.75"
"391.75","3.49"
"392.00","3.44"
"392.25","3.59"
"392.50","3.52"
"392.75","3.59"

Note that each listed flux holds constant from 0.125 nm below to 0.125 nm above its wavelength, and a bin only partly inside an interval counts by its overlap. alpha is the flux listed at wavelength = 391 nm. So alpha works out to 3.66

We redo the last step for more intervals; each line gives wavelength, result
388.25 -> 3.7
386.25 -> 4.32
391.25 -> 3.7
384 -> 3.89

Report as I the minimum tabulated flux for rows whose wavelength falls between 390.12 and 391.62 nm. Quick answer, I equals 3.59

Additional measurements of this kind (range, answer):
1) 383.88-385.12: 3.63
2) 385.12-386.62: 3.79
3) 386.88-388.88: 3.69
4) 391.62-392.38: 3.44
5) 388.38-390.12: 3.65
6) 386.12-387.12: 3.88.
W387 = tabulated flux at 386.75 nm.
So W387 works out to 4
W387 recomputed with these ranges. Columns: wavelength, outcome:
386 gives 3.79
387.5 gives 3.89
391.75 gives 3.49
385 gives 3.77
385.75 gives 4.08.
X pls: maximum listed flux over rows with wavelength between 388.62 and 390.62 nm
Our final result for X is 3.79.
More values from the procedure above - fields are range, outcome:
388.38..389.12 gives 3.72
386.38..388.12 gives 4.27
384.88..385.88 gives 4.34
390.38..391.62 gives 3.77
